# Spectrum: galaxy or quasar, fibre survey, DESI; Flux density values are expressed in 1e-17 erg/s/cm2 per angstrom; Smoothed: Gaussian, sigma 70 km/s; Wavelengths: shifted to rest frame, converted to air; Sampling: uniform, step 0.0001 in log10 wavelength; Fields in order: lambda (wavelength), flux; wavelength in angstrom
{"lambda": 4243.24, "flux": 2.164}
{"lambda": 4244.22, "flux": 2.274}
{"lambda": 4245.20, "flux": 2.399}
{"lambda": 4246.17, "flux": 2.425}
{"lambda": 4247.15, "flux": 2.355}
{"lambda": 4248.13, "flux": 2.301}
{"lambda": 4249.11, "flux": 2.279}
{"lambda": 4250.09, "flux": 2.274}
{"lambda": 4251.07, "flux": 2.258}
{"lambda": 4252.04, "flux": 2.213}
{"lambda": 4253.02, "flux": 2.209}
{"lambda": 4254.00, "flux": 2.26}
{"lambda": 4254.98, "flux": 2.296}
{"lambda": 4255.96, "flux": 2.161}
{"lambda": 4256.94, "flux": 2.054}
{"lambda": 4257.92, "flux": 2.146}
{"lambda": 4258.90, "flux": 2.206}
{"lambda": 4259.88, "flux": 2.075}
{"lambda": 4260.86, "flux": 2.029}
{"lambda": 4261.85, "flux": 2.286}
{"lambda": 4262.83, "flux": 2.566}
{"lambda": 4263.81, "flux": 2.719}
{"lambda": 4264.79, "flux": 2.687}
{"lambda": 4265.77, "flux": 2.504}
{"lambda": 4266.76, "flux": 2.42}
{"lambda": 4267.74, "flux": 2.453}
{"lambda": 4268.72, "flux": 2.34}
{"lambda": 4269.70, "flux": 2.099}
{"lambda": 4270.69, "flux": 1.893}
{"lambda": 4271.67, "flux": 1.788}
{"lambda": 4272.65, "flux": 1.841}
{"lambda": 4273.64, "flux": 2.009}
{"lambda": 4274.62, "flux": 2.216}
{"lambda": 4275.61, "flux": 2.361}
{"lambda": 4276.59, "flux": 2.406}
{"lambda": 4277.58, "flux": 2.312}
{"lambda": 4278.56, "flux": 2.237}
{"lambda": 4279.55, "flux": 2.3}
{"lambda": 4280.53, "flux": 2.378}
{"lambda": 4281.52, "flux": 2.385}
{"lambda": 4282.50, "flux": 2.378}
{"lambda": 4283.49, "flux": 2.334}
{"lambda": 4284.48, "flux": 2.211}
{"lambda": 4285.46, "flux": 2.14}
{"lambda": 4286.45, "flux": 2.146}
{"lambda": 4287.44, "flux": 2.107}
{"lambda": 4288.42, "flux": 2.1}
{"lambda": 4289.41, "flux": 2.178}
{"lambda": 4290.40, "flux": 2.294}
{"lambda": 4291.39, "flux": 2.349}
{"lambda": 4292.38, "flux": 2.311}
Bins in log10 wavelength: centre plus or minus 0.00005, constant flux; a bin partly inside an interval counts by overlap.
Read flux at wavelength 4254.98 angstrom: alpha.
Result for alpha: 2.296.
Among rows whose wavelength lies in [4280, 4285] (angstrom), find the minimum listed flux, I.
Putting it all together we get 2.211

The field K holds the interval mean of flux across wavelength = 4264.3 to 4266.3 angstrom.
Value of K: 2.59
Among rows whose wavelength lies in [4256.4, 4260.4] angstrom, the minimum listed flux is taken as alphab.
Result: 2.054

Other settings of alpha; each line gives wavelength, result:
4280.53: 2.378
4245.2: 2.399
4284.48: 2.211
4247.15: 2.355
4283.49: 2.334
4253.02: 2.209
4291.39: 2.349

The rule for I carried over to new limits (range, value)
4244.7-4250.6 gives 2.274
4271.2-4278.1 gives 1.788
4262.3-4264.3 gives 2.566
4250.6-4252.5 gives 2.213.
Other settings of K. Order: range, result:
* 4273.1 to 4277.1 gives 2.24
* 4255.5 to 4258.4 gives 2.12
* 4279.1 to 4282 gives 2.36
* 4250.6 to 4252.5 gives 2.25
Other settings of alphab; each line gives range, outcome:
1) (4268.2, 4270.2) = 2.099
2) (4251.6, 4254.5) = 2.209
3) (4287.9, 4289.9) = 2.1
